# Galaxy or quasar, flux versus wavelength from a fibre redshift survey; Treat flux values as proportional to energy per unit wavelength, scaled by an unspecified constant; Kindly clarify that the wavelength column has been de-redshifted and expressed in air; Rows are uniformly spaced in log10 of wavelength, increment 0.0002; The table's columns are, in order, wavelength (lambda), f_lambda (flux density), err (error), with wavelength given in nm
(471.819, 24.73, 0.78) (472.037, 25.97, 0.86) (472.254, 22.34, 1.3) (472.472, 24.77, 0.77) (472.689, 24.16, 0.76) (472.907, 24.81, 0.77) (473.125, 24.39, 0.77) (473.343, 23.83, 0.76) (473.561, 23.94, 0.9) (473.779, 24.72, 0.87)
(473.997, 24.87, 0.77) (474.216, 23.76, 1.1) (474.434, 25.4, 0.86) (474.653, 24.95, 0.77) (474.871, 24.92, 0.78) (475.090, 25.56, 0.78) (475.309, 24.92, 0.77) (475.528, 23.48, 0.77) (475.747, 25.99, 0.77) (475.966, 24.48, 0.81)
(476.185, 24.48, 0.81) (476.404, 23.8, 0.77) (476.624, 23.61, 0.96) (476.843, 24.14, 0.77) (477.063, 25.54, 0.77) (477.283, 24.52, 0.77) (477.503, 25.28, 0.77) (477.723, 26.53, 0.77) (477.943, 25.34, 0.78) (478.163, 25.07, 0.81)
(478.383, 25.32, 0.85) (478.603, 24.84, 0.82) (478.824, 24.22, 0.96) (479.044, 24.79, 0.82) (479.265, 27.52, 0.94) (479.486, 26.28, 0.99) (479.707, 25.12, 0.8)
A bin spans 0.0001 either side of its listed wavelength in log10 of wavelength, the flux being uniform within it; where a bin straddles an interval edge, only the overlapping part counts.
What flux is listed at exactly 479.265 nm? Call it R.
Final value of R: 27.52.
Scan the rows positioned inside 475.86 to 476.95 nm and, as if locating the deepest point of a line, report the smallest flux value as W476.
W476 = 23.61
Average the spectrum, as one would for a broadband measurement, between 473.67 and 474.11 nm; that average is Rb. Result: 24.8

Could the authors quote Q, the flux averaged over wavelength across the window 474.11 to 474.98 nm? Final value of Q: 24.8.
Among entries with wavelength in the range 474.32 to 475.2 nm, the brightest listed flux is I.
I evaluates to 25.56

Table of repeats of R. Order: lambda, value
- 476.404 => 23.8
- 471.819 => 24.73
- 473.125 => 24.39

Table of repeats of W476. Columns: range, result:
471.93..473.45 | 22.34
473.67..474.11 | 24.72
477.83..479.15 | 24.22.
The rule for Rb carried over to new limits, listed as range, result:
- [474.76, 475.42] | 25.1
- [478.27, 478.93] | 24.8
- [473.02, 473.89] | 24.2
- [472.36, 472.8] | 24.4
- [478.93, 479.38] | 26.1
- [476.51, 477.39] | 24.4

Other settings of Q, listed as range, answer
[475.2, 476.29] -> 24.7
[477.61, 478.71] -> 25.4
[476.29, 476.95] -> 23.9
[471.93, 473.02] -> 24.4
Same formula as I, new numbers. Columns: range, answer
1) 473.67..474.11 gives 24.87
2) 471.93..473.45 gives 25.97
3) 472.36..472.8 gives 24.77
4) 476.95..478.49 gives 26.53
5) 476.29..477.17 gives 25.54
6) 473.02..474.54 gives 25.4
